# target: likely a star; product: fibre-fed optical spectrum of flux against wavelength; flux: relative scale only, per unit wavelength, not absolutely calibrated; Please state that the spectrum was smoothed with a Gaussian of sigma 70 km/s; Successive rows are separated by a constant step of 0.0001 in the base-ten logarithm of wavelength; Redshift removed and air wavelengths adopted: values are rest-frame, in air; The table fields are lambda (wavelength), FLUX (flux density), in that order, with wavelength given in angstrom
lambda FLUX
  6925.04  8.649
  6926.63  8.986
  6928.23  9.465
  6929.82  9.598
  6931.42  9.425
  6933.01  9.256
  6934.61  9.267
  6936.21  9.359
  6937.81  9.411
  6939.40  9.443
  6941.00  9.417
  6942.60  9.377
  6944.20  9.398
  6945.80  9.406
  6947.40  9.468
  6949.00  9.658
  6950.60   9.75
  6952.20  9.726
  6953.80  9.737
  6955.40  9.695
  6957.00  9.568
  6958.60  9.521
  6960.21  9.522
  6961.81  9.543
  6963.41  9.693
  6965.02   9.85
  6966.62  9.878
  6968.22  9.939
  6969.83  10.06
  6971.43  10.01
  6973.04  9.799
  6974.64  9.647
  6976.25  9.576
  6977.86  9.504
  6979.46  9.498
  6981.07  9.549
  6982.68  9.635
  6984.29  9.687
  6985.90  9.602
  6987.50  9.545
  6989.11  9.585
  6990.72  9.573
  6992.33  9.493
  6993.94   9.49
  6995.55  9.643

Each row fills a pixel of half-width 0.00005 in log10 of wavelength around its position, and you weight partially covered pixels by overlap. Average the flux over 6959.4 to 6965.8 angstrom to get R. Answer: 9.64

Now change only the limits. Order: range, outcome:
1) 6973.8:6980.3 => 9.56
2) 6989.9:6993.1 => 9.53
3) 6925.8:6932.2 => 9.37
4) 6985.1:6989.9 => 9.59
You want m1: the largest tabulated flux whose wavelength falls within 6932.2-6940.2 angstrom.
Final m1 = 9.443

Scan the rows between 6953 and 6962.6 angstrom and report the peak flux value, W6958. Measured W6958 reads 9.737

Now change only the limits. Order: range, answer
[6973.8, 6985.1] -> 9.687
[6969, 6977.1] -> 10.06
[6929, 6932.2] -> 9.598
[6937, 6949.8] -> 9.658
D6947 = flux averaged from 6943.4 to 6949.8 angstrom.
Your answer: 9.48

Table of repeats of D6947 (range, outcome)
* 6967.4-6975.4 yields 9.9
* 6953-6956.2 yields 9.72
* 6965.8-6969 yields 9.93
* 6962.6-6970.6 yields 9.88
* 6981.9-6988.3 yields 9.62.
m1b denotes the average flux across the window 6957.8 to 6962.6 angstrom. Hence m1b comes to 9.52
